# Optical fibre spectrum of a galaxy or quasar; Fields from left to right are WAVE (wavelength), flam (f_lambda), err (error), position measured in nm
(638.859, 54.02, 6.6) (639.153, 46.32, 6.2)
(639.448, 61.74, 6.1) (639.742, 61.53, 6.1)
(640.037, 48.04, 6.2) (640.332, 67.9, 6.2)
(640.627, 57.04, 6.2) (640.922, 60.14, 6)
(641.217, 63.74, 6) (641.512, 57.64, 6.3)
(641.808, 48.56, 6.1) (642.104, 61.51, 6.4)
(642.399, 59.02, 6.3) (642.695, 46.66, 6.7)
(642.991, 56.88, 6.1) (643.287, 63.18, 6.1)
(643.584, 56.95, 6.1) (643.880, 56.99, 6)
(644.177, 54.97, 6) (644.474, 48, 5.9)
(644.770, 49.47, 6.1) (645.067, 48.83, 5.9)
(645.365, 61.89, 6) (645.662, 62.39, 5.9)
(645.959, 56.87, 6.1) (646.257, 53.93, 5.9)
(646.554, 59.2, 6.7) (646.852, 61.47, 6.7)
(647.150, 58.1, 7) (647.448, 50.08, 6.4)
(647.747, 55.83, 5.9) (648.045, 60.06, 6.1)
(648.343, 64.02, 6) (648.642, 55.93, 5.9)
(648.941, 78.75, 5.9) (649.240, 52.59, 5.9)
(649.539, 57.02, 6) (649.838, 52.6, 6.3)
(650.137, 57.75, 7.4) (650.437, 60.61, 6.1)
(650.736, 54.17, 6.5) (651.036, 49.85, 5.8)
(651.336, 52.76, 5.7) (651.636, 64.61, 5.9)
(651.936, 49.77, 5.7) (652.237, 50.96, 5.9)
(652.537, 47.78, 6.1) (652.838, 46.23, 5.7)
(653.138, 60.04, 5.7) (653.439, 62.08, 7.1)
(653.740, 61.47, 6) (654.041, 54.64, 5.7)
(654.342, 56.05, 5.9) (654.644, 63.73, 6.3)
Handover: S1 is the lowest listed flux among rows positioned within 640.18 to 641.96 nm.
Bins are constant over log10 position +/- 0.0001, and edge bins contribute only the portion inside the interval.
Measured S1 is 48.56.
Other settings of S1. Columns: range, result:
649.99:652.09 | 49.77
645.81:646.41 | 53.93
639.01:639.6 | 46.32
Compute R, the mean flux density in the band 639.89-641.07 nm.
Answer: 58.3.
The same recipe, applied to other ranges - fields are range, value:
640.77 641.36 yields 61.9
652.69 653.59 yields 56.2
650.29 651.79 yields 56.4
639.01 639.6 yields 54.1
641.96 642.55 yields 60.3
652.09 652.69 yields 49.3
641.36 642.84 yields 54.7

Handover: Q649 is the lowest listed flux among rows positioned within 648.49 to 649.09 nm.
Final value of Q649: 55.93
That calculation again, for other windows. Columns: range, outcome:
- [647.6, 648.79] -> 55.83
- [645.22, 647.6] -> 50.08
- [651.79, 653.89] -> 46.23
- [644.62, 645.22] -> 48.83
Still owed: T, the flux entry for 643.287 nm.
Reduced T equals 63.18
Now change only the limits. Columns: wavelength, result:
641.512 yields 57.64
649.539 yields 57.02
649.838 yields 52.6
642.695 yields 46.66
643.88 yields 56.99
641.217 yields 63.74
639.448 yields 61.74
